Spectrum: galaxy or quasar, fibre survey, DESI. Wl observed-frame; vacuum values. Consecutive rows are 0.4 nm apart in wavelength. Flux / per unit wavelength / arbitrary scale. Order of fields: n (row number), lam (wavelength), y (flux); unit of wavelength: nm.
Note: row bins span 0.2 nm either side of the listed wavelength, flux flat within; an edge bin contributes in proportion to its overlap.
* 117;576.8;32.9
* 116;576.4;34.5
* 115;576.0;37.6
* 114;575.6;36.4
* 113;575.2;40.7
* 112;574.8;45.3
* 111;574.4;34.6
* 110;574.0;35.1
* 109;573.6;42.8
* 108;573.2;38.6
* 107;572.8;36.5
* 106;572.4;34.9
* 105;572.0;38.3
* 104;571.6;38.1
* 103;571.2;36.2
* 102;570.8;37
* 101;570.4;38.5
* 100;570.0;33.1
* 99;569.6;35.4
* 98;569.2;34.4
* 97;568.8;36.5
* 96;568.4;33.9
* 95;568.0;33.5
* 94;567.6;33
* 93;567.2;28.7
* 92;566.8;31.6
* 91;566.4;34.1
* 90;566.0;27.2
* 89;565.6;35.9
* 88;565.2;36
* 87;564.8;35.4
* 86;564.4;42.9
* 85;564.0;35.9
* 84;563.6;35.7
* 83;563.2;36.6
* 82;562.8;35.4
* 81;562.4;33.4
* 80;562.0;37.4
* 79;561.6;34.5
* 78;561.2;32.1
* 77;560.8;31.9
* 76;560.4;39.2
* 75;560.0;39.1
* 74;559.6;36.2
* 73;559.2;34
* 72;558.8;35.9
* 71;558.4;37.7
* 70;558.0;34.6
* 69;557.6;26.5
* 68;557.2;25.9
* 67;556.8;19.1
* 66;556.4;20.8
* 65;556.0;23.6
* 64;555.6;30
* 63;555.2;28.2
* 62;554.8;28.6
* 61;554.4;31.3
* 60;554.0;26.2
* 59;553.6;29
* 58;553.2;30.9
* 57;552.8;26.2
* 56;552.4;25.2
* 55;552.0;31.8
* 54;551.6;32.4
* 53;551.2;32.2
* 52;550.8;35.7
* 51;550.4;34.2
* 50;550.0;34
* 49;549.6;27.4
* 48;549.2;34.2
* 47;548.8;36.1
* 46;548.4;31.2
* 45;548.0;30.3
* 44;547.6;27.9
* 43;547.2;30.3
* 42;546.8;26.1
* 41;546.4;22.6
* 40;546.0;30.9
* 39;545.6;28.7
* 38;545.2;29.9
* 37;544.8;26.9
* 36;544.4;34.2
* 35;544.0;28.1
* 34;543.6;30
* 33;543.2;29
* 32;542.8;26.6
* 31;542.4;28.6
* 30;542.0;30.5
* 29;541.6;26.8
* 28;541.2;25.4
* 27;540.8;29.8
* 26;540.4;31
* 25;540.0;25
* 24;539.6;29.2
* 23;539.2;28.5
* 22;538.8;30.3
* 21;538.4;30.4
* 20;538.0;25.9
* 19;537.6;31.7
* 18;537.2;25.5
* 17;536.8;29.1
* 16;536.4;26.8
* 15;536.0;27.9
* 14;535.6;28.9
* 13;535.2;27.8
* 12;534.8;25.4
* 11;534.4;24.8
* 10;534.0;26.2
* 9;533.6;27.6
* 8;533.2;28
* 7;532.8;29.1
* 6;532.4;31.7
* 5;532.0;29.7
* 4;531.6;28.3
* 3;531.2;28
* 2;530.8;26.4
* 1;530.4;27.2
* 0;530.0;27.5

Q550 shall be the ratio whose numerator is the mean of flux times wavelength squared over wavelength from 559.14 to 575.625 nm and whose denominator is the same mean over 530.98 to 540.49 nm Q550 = 1.43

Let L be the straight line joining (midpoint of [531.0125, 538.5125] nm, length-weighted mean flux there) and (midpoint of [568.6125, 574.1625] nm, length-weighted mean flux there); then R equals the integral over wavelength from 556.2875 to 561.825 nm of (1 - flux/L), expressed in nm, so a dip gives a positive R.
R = 0.28 nm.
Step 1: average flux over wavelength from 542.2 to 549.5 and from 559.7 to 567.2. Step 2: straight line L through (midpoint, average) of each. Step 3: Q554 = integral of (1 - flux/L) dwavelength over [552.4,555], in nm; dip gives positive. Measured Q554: 0.29 nm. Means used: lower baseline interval 29.5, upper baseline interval 35.1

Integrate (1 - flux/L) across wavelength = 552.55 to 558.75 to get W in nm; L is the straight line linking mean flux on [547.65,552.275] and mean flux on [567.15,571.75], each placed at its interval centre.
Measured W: 0.95 nm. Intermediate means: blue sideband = 32.4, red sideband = 35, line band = 28.1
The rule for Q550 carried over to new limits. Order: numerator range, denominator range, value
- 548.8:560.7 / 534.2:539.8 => 1.17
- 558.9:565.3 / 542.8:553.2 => 1.25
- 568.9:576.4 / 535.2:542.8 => 1.49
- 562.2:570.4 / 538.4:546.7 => 1.31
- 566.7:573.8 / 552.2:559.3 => 1.32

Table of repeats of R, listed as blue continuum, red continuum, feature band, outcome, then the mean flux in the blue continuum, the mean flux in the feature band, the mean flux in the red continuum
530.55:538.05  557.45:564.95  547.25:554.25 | 0.36 nm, 27.9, 30.9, 35.6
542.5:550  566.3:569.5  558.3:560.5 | -0.35 nm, 29.6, 36.9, 33.3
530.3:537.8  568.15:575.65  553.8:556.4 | 0.44 nm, 27.9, 27.4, 37.2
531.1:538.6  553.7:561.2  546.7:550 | -0.14 nm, 28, 30.8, 30.5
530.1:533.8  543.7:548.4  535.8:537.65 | 0.04 nm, 28.4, 27.9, 28.9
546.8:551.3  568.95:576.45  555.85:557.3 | 0.50 nm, 31.9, 22.1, 37.3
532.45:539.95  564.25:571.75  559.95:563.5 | -0.21 nm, 28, 35.4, 34.7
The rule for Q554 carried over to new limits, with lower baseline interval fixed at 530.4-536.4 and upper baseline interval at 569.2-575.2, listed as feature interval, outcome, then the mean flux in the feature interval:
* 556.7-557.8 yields 0.31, 24.3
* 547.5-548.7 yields 0.04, 30.5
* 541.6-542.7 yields 0.04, 28.8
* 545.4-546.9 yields 0.19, 27.1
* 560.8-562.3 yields 0.03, 34.2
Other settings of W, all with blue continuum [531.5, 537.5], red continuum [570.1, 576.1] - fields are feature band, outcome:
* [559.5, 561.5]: -0.056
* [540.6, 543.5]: 0.161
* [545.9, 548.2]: 0.240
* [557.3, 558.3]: 0.093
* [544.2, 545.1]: 0.001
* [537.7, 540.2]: 0.056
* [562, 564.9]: -0.093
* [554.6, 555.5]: 0.126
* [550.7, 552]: -0.030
